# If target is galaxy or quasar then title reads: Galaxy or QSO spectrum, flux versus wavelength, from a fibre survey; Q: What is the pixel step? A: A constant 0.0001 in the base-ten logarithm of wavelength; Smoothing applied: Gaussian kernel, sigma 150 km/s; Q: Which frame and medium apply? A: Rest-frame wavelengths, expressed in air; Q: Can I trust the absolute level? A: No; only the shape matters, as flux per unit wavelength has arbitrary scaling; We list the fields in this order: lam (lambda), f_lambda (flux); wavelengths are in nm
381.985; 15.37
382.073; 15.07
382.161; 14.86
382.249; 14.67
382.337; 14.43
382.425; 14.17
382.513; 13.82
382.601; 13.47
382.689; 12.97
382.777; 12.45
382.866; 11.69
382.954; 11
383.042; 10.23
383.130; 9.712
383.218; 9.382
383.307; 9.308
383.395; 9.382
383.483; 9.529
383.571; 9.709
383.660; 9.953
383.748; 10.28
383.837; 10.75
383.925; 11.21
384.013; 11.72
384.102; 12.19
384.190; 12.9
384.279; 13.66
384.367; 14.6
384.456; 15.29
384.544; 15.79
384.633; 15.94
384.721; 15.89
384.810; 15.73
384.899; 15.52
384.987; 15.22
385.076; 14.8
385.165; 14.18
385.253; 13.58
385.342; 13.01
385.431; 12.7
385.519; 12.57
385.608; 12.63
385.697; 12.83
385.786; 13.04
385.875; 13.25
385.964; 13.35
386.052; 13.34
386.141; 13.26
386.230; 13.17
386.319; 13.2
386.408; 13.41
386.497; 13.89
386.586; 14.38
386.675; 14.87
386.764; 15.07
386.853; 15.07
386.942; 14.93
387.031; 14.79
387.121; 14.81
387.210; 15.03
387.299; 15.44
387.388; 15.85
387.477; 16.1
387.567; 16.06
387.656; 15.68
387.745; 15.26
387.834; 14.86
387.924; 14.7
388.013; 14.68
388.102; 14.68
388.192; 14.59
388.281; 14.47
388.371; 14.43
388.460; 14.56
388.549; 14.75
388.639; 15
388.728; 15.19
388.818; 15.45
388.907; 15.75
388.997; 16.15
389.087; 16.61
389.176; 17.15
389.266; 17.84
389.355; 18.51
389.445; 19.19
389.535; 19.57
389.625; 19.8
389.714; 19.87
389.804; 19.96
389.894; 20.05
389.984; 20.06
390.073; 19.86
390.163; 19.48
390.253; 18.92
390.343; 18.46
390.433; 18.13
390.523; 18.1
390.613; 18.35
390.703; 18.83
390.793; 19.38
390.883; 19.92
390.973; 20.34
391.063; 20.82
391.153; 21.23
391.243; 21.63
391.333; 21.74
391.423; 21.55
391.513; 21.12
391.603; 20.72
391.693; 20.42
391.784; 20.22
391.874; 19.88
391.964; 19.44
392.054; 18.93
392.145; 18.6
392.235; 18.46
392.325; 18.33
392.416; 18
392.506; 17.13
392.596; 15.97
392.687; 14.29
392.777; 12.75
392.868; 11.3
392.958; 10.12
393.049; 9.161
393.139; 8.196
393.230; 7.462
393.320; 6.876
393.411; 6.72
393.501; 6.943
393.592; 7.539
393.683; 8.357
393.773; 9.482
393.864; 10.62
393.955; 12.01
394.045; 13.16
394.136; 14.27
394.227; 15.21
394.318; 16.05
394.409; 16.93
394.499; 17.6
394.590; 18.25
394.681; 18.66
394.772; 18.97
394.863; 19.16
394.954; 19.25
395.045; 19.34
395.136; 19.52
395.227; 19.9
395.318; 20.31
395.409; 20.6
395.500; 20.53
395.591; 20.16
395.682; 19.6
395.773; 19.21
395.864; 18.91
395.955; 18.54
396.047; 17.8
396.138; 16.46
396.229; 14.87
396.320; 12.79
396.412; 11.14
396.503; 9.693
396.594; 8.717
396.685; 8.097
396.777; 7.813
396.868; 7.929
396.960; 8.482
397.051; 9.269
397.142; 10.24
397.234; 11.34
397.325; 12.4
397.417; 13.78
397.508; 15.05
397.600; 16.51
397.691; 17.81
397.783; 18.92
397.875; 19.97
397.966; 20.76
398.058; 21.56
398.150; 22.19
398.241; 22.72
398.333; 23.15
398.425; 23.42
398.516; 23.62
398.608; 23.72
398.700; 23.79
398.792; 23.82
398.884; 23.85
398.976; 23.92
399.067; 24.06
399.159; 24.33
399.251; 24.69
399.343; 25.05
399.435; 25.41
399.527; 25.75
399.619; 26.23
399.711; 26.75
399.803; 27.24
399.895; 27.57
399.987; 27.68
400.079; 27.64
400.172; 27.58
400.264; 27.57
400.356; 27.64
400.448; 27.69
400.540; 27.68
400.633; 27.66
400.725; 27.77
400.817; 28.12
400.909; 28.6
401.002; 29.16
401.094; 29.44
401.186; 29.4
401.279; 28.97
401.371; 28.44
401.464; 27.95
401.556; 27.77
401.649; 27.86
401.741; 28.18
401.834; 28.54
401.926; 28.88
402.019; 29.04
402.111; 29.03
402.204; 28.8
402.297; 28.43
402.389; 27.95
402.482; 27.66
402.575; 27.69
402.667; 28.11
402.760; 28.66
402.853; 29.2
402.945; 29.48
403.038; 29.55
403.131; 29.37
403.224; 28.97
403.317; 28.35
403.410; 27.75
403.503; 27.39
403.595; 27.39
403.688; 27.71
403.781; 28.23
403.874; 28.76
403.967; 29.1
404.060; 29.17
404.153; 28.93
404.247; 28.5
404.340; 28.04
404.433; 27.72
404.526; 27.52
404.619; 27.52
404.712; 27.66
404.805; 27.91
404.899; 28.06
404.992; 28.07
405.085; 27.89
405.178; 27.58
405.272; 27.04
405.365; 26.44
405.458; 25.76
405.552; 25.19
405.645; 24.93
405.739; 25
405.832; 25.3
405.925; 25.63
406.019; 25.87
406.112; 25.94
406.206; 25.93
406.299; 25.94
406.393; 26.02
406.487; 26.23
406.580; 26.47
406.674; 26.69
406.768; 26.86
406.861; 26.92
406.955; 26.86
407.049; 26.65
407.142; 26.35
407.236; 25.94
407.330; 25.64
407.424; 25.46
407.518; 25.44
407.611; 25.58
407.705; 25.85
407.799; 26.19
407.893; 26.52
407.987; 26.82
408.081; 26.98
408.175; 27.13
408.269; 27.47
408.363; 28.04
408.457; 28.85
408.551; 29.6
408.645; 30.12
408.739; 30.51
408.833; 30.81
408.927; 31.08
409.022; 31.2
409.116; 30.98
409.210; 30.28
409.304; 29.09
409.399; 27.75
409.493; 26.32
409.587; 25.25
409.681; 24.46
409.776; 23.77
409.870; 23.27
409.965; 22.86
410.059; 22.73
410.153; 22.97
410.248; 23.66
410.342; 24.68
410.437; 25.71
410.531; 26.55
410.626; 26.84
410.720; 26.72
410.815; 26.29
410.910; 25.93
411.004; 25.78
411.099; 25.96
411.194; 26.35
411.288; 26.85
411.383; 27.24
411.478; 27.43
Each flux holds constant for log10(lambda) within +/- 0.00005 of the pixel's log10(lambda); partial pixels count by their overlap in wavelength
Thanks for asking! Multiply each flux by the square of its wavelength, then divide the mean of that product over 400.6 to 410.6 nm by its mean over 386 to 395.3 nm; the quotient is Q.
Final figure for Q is 1.8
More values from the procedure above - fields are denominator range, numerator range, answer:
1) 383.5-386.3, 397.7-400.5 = 1.99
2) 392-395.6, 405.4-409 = 1.93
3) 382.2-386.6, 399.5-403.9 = 2.39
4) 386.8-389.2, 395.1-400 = 1.31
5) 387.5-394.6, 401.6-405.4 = 1.86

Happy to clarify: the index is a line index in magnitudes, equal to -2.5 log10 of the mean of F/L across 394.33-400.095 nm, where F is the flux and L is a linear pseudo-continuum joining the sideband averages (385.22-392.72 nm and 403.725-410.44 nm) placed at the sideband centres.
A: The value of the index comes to 0.130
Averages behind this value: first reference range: 16.8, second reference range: 26.9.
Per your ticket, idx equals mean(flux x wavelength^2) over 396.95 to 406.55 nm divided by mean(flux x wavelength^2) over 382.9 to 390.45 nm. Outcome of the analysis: 1.9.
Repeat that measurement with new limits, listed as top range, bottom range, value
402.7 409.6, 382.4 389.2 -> 2.22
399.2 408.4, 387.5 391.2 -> 1.68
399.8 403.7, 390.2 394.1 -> 1.88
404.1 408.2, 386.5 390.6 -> 1.76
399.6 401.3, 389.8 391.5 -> 1.48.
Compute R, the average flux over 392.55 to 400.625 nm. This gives 17.8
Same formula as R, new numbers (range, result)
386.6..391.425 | 17.2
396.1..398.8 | 15.9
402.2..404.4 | 28.5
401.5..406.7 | 27.6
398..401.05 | 25.7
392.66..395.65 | 14.3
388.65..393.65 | 17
